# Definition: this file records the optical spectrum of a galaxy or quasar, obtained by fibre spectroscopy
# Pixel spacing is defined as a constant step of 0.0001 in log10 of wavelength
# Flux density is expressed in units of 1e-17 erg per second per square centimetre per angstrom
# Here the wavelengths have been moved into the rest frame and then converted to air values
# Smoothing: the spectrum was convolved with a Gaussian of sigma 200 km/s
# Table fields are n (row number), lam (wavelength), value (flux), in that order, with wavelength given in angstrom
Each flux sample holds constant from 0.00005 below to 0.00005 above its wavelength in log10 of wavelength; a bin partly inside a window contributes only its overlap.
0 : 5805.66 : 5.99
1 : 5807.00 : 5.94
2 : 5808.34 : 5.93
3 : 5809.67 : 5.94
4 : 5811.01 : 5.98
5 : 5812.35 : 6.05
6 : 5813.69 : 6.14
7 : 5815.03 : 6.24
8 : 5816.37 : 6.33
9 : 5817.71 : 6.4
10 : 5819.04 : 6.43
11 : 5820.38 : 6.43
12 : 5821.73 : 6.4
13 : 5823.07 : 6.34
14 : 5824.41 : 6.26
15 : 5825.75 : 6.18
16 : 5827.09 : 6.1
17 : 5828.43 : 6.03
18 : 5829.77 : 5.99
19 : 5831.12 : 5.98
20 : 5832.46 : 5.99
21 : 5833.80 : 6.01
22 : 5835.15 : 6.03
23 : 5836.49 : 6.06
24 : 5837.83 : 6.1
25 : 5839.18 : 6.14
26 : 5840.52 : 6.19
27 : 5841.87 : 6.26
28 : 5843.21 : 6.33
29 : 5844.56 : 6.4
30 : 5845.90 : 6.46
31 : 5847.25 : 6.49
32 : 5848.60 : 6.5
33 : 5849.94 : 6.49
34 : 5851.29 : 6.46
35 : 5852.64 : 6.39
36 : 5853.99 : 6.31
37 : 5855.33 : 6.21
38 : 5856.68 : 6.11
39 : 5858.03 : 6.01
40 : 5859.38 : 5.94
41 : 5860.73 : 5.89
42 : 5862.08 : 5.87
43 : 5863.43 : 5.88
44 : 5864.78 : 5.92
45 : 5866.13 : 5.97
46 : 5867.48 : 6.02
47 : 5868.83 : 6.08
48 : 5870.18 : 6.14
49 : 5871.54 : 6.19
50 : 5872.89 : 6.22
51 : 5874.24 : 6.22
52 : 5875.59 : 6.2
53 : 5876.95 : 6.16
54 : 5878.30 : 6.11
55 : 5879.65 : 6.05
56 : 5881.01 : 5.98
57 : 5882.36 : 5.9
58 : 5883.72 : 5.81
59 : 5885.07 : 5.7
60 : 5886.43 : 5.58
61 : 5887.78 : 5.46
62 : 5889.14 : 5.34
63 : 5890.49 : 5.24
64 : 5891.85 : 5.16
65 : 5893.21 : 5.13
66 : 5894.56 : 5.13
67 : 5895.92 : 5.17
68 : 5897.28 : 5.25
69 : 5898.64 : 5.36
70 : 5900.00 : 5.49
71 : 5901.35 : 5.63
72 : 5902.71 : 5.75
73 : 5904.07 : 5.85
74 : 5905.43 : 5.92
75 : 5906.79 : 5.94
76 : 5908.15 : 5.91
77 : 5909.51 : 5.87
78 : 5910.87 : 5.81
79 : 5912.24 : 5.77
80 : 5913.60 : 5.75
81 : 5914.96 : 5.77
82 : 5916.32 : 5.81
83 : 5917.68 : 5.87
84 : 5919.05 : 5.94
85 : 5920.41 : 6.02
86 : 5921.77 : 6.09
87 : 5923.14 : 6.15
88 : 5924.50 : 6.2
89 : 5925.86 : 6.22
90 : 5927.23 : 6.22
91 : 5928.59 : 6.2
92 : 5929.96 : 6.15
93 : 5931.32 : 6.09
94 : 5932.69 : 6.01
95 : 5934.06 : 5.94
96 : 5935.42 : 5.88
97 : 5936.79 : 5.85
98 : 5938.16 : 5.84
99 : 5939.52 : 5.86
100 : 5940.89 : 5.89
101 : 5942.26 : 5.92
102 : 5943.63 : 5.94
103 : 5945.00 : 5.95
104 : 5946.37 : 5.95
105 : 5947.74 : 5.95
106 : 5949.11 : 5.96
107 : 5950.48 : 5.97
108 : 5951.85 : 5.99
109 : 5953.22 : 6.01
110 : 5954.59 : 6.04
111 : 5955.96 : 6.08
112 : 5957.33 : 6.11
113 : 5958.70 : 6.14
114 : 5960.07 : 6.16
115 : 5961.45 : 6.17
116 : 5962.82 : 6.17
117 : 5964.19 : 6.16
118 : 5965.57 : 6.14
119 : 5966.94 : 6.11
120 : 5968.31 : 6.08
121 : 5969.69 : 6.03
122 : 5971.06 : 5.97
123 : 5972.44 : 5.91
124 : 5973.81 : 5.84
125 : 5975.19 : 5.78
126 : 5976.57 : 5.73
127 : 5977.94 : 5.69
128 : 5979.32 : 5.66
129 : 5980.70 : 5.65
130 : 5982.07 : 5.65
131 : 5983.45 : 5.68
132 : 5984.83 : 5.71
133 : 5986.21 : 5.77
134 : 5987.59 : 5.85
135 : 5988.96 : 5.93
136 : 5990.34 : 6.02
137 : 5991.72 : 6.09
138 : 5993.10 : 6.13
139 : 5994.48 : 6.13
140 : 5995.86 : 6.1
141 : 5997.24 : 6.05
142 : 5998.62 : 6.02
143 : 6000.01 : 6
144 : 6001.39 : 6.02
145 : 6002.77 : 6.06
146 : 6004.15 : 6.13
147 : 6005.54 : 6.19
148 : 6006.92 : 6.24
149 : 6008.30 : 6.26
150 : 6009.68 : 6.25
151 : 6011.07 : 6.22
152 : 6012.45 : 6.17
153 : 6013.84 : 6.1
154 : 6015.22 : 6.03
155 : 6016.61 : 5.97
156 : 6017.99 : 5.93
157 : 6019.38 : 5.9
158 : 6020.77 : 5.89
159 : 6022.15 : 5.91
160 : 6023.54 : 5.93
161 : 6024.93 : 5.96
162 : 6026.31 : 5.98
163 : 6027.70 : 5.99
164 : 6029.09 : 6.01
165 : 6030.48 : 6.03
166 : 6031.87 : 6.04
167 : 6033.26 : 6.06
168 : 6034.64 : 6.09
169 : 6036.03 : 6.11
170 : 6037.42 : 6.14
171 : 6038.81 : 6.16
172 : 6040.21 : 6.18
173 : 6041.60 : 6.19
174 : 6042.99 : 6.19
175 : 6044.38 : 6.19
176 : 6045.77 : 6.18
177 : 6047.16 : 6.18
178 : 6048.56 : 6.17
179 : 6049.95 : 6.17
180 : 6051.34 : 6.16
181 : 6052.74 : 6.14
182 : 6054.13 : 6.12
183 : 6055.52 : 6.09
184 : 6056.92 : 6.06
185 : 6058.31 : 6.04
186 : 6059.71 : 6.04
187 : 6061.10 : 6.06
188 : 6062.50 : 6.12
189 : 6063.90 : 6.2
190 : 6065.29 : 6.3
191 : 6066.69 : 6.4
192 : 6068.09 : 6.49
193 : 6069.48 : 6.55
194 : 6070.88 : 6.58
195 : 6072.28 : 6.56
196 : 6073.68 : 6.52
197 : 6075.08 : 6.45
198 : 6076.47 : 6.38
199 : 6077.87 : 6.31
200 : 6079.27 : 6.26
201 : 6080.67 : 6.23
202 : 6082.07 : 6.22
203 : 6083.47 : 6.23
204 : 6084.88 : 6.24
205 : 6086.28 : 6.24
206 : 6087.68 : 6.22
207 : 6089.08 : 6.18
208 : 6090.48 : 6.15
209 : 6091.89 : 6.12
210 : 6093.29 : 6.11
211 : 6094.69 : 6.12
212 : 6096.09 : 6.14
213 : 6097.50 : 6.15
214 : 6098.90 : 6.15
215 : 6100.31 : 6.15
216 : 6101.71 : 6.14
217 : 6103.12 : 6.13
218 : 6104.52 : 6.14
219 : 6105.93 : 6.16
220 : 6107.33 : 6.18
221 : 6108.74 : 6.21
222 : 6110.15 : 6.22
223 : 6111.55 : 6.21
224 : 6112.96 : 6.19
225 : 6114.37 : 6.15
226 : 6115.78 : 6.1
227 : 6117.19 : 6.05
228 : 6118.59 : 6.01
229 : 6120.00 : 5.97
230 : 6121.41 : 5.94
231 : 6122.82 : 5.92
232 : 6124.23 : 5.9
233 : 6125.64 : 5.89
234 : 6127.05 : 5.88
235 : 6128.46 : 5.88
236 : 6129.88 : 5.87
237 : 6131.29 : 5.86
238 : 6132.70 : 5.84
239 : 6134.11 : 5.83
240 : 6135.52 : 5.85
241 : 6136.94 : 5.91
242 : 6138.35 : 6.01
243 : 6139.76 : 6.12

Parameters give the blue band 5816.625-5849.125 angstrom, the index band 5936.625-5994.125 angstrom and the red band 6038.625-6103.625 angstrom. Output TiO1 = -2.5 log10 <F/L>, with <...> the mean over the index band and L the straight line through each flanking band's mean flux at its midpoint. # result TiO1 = 0.050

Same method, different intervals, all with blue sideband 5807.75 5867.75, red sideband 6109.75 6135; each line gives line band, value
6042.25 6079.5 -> -0.04 mag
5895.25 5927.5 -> 0.06 mag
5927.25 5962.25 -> 0.02 mag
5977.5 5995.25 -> 0.04 mag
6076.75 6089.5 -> -0.04 mag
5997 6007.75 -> -0.01 mag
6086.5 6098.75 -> -0.03 mag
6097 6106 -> -0.03 mag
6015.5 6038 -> 0.01 mag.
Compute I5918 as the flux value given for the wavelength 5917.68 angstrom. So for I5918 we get 5.87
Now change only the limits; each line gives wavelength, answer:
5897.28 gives 5.25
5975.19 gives 5.78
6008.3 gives 6.26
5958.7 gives 6.14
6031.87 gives 6.04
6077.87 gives 6.31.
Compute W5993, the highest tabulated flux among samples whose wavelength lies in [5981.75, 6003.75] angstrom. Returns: 6.13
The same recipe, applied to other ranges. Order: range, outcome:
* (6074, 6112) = 6.45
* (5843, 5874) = 6.5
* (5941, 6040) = 6.26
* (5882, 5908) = 5.94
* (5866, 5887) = 6.22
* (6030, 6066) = 6.3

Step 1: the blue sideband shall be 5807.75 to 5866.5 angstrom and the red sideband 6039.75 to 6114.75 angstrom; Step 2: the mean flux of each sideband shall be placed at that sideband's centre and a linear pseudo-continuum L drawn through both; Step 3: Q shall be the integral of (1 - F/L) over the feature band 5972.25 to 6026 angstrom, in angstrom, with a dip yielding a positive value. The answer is 2.07 angstrom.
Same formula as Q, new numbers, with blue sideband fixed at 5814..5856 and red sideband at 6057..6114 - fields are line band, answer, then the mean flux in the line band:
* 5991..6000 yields 0.2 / 6.08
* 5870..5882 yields 0.2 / 6.13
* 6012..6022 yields 0.4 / 5.99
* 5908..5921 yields 0.8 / 5.85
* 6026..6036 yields 0.3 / 6.04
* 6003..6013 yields 0.1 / 6.2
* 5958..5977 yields 0.6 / 6.03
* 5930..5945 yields 0.8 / 5.93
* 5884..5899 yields 2.2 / 5.33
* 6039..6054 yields 0.2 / 6.17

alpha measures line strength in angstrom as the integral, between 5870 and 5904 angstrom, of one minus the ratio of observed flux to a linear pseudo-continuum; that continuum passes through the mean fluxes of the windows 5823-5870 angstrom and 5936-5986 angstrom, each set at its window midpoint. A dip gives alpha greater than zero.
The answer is 2.2 angstrom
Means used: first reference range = 6.15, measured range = 5.69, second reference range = 5.93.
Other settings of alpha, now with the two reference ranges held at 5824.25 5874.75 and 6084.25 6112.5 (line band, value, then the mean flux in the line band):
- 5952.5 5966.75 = 0.1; 6.12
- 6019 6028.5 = 0.3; 5.94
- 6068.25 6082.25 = -0.6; 6.42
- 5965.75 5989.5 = 1.3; 5.83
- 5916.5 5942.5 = 0.6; 6.02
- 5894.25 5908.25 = 1.3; 5.58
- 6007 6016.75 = 0.0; 6.16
